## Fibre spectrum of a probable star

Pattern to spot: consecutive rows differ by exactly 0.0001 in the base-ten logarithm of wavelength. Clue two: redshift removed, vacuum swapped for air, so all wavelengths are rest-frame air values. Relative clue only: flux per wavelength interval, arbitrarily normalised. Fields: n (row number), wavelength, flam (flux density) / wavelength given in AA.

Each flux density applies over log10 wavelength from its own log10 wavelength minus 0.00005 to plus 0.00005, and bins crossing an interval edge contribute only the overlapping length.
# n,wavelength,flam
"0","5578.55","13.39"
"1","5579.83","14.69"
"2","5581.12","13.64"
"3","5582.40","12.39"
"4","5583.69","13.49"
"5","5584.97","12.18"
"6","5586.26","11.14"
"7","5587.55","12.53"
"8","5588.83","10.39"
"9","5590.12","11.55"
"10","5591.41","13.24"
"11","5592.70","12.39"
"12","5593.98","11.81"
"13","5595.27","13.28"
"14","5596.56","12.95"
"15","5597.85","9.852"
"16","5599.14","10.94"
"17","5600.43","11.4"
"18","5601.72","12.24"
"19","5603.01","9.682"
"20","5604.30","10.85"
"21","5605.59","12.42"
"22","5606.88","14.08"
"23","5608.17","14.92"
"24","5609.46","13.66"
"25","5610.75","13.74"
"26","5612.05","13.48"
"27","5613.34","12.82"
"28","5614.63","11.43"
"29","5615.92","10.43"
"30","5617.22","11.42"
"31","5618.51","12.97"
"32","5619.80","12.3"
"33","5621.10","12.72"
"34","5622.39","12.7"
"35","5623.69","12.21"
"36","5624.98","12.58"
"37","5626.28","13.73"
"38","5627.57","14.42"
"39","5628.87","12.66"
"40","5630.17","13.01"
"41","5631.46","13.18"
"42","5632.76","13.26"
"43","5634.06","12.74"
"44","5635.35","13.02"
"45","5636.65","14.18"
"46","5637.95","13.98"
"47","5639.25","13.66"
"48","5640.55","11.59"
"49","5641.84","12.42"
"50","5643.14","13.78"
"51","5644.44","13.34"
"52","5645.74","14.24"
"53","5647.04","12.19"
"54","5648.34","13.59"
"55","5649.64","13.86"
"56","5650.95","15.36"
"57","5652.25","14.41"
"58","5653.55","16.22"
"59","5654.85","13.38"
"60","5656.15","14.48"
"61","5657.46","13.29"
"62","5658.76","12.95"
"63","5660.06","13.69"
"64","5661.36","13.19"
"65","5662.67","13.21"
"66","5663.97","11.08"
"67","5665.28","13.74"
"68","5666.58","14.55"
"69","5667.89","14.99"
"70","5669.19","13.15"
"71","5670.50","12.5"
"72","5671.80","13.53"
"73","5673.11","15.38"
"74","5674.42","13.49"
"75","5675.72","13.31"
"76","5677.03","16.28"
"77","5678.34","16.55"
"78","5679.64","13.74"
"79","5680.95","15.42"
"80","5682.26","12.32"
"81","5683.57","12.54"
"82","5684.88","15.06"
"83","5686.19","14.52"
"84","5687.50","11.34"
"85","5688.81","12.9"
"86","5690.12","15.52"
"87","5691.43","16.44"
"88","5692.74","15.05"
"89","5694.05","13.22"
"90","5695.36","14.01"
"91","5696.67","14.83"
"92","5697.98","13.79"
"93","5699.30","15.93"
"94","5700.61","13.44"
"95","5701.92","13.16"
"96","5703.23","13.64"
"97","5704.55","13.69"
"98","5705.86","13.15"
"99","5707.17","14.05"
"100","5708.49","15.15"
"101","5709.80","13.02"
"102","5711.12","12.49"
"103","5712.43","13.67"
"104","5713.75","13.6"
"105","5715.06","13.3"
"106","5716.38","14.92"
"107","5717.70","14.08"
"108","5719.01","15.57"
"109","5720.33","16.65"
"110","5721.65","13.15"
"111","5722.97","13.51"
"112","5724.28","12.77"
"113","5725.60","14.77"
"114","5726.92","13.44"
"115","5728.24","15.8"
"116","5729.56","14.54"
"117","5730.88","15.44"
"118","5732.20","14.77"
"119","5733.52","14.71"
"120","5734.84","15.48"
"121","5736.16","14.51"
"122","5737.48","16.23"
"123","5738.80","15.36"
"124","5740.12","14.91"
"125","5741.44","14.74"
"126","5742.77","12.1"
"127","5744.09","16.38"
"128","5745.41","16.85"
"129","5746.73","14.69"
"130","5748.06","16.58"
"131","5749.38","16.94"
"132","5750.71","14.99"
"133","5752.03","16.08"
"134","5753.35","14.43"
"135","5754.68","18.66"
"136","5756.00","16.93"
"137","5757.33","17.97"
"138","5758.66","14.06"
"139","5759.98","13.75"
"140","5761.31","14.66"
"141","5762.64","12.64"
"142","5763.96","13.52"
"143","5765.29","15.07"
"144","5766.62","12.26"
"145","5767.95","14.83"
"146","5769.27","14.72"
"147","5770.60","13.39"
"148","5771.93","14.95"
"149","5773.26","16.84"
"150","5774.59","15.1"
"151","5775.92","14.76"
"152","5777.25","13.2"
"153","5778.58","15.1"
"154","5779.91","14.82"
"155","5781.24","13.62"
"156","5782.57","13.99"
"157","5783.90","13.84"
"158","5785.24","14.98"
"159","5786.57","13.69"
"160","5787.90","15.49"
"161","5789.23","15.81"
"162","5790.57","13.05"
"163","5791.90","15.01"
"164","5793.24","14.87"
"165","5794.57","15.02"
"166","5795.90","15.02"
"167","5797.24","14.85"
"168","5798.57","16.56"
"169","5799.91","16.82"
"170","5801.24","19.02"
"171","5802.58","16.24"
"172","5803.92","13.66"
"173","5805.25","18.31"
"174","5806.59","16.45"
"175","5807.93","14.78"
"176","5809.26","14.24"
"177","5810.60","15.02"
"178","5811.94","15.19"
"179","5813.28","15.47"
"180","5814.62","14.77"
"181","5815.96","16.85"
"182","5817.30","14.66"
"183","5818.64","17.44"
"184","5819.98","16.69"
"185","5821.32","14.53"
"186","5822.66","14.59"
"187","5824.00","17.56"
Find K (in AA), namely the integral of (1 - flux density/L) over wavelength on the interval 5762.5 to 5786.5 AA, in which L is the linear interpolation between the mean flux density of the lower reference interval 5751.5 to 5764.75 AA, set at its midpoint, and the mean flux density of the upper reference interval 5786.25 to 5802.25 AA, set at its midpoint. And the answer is 1.6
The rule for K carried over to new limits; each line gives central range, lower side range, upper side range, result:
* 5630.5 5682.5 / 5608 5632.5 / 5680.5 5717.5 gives -1.6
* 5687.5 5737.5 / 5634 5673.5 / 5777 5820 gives 0.1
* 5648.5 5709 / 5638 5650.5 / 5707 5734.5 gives -1.4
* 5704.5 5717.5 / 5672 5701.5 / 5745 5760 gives 1.1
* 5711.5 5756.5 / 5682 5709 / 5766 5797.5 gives -2.3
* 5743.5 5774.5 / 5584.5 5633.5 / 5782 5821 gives -1.1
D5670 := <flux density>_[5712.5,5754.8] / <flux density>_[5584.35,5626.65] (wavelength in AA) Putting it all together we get 1.22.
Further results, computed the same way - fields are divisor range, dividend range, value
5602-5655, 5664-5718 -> 1.07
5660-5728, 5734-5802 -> 1.08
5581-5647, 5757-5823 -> 1.19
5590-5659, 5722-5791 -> 1.15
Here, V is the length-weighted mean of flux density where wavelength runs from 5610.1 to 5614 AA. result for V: 13.3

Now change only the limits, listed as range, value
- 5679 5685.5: 13.8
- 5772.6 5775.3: 15.9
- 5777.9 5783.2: 14.4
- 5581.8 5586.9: 12.3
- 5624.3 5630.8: 13.3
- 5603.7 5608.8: 13.1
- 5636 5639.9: 13.9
